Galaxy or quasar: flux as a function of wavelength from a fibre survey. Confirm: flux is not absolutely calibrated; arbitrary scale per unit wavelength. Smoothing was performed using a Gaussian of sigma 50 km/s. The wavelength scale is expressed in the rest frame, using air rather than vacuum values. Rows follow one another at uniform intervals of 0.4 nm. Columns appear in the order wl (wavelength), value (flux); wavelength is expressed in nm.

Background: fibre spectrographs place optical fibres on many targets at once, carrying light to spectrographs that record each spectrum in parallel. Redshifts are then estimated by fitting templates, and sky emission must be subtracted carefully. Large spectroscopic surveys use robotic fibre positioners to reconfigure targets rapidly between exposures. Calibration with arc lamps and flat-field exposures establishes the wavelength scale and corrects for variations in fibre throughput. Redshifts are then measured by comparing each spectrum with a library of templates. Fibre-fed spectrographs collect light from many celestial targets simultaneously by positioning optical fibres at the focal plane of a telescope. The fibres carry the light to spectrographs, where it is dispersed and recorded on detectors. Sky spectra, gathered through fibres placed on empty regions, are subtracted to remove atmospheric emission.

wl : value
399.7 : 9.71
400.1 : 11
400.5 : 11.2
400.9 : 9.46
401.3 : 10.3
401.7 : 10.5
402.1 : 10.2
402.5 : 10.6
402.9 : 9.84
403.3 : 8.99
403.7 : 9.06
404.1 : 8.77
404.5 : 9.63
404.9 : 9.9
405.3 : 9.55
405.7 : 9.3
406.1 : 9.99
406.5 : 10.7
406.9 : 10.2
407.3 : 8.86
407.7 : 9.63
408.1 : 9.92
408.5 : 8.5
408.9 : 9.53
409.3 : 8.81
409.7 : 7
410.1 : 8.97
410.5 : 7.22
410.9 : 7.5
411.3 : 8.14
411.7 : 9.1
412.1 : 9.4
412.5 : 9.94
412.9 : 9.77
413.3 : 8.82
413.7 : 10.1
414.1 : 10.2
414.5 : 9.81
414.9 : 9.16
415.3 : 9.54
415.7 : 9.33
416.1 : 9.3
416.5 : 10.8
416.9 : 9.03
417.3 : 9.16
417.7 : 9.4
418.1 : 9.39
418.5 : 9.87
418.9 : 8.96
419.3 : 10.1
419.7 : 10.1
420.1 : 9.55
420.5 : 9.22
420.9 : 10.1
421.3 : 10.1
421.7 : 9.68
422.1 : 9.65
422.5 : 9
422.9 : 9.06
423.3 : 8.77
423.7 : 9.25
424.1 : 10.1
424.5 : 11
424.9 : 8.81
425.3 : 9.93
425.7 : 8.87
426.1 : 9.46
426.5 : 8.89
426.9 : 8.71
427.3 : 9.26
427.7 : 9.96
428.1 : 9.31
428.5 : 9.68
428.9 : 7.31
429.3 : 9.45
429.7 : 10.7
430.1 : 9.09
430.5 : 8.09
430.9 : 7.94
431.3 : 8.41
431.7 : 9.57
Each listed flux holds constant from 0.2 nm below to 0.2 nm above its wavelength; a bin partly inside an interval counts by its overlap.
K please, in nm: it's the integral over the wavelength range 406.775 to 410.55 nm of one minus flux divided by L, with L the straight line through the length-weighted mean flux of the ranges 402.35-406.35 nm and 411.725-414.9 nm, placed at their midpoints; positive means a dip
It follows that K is 0.28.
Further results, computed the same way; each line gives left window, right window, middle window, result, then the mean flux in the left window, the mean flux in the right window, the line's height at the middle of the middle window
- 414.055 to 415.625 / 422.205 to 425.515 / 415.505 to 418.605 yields 0.015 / 9.6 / 9.49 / 9.57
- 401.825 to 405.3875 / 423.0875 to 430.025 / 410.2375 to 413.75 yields 0.258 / 9.64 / 9.37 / 9.54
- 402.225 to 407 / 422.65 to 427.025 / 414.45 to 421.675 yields -0.099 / 9.71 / 9.36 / 9.47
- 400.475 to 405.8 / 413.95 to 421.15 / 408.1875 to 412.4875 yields 0.518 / 9.77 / 9.61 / 9.69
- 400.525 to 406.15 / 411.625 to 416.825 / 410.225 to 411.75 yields 0.275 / 9.76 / 9.63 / 9.67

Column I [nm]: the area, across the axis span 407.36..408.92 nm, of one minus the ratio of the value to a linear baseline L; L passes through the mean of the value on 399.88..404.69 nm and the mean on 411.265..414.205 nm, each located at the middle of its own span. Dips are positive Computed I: 0.058 nm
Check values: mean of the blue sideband 9.96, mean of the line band 9.33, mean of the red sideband 9.48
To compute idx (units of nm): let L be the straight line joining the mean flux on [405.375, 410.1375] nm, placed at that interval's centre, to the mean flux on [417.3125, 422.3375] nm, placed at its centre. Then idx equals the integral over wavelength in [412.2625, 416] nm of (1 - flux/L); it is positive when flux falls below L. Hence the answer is -0.05 nm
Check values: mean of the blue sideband 9.3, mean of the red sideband 9.65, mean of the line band 9.62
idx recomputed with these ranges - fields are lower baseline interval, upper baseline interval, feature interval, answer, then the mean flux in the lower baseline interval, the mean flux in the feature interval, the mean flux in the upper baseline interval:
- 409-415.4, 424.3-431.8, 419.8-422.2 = -0.17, 8.97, 9.74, 9.18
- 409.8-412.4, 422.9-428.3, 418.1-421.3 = -0.26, 8.39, 9.71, 9.4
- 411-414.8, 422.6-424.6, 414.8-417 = -0.03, 9.42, 9.57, 9.54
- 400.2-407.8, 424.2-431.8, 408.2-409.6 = 0.12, 9.84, 8.88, 9.19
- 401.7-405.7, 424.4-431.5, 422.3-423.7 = 0.04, 9.64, 8.99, 9.13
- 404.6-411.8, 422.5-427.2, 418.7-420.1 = -0.07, 9.05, 9.7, 9.33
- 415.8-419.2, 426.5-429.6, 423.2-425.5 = -0.10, 9.5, 9.68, 9.14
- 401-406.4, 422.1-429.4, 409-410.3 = 0.17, 9.75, 8.36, 9.28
